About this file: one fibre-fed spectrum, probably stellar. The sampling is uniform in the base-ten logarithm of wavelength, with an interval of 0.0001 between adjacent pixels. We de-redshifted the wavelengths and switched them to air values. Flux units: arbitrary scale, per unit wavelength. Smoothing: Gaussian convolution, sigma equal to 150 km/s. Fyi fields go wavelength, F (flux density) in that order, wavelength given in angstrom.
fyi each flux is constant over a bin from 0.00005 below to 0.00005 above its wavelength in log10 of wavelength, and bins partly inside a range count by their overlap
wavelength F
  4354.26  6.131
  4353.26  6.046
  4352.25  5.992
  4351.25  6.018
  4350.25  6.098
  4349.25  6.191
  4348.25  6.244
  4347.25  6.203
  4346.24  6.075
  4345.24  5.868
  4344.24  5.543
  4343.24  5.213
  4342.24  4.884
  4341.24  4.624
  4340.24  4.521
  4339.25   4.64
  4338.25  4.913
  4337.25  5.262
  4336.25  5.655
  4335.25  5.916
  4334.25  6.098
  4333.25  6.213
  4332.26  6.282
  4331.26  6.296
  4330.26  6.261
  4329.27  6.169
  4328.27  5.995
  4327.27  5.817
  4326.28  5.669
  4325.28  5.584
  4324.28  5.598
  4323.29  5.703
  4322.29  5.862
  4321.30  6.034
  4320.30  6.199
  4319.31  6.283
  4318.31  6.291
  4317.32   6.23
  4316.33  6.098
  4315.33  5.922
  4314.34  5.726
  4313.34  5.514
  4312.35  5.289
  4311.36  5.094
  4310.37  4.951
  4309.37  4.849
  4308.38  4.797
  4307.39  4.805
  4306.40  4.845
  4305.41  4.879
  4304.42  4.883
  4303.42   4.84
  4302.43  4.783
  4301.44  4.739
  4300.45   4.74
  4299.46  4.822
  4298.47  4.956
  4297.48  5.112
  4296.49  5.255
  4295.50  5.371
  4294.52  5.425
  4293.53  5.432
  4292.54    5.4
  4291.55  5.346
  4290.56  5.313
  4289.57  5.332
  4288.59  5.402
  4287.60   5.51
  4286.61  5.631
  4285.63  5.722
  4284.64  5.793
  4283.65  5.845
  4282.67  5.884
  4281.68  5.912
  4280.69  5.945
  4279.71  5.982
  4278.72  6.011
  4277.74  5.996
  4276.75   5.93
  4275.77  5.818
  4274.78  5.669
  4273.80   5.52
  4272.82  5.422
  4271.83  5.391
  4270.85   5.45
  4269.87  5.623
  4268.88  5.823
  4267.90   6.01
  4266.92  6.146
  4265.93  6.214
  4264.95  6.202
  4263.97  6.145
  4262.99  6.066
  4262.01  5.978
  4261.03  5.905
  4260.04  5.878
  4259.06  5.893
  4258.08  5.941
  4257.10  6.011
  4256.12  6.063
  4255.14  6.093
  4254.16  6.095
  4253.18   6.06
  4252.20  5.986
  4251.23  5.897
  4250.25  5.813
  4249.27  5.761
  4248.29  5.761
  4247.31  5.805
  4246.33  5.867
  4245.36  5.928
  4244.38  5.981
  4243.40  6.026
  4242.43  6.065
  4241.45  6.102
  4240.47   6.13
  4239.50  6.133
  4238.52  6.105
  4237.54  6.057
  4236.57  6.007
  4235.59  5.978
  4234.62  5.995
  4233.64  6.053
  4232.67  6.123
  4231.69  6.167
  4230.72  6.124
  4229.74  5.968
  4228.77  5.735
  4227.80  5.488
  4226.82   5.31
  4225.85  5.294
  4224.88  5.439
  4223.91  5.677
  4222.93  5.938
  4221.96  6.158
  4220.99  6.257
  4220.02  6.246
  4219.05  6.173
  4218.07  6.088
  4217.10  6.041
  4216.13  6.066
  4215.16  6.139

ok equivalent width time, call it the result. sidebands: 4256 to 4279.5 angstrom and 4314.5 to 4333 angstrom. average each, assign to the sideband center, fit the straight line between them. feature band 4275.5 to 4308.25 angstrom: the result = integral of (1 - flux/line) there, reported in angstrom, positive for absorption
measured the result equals 3.1 angstrom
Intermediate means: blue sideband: 5.88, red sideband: 6.02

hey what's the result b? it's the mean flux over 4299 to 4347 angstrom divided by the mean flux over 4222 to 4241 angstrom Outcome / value 0.9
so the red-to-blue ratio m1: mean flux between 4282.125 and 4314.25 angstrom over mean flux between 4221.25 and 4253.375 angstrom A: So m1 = 0.88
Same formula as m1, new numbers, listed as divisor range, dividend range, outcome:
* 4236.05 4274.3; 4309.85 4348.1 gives 0.96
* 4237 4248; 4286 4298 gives 0.90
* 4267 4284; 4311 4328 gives 1.01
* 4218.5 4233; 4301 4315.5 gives 0.86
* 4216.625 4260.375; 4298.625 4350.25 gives 0.93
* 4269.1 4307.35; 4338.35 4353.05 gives 1.03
